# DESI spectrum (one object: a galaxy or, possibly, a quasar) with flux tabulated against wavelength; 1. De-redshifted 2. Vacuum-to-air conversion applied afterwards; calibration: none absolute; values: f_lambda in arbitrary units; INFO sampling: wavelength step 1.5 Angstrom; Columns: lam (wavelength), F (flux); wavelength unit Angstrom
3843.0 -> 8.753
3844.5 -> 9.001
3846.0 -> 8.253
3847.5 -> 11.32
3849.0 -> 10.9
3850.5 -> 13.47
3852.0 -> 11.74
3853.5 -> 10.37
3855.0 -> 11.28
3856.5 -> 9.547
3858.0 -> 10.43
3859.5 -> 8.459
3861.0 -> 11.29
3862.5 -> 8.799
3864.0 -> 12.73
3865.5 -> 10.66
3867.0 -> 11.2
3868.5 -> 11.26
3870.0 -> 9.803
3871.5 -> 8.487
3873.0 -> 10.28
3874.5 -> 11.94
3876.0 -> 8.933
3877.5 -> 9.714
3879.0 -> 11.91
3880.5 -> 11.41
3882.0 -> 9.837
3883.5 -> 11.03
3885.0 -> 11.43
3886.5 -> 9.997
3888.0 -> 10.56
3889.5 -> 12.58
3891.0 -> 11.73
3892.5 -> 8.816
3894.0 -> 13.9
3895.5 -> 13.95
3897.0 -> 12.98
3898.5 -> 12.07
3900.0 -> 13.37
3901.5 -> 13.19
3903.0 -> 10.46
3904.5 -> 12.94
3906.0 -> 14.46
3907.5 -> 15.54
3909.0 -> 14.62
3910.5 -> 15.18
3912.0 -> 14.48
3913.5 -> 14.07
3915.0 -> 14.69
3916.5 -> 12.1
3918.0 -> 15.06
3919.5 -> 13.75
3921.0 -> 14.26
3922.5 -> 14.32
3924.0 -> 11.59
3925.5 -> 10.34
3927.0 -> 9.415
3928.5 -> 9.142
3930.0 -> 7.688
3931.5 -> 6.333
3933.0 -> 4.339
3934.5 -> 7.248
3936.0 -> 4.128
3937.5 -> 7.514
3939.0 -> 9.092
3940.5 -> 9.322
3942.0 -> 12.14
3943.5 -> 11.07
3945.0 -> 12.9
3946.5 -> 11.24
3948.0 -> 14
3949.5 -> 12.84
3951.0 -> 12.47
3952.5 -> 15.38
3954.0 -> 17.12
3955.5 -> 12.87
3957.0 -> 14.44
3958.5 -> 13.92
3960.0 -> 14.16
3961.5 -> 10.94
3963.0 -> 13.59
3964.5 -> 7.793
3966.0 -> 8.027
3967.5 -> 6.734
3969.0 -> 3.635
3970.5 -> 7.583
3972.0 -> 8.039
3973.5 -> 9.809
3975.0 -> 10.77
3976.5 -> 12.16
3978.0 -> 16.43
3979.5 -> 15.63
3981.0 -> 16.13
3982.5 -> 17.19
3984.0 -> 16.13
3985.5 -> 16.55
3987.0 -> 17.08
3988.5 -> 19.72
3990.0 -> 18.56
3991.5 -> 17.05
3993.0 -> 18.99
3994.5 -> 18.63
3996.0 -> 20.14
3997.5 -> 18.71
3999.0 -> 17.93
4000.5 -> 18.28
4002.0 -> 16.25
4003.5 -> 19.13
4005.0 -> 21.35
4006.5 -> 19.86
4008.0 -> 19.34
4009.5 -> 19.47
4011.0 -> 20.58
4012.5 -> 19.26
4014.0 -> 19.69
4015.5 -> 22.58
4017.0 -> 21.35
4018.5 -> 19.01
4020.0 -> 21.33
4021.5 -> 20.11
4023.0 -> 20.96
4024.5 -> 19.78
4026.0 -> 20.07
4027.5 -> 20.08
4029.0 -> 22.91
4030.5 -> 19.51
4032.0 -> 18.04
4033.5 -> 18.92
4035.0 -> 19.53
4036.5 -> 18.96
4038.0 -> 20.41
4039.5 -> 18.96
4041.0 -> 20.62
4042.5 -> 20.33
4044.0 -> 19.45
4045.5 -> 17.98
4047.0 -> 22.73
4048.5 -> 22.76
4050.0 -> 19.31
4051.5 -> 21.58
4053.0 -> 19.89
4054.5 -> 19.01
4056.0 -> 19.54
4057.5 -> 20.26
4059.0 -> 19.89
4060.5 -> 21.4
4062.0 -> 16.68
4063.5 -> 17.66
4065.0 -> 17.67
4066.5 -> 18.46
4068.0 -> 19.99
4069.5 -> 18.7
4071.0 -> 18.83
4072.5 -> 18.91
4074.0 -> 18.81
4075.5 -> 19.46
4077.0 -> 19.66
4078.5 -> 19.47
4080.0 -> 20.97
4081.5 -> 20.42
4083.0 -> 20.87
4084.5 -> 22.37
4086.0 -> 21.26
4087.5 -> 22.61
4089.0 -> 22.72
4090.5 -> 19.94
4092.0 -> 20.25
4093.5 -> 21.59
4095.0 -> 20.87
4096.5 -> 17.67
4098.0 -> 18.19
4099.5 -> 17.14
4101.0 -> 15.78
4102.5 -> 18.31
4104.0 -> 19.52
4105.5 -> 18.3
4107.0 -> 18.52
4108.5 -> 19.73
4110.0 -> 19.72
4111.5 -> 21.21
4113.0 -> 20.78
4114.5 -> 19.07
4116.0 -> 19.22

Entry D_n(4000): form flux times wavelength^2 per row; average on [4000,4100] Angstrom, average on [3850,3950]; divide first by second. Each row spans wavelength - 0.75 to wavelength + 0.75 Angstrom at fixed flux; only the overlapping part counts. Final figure 1.9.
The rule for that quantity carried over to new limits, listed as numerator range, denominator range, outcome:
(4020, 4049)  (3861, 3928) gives 1.79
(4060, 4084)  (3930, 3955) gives 1.98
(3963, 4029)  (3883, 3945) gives 1.52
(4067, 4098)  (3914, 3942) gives 2.16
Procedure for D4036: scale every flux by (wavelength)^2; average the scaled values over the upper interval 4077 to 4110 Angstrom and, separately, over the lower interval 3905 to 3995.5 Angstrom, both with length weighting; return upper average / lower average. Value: 1.70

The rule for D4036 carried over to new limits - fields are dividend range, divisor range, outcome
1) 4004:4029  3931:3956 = 1.99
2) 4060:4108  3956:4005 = 1.41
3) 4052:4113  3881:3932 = 1.74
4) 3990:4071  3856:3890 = 2.02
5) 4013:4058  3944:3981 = 1.77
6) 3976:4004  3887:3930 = 1.43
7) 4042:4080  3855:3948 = 1.89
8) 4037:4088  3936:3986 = 1.76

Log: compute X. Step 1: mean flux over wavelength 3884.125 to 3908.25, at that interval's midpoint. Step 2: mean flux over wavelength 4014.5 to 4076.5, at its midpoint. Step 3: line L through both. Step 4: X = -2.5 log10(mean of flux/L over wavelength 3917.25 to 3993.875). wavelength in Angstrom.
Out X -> 0.26 mag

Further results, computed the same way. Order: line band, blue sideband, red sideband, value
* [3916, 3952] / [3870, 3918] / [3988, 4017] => 0.36 mag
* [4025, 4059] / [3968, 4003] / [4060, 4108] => -0.14 mag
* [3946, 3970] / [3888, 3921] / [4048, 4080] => 0.28 mag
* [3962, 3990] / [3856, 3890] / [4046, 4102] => 0.22 mag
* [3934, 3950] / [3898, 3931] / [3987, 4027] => 0.42 mag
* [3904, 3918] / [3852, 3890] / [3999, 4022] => -0.09 mag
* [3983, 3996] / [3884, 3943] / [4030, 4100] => -0.15 mag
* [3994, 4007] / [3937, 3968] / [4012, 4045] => -0.11 mag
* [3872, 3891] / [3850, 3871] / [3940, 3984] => 0.02 mag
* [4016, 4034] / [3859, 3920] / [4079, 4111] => -0.18 mag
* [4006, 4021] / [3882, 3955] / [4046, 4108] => -0.22 mag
